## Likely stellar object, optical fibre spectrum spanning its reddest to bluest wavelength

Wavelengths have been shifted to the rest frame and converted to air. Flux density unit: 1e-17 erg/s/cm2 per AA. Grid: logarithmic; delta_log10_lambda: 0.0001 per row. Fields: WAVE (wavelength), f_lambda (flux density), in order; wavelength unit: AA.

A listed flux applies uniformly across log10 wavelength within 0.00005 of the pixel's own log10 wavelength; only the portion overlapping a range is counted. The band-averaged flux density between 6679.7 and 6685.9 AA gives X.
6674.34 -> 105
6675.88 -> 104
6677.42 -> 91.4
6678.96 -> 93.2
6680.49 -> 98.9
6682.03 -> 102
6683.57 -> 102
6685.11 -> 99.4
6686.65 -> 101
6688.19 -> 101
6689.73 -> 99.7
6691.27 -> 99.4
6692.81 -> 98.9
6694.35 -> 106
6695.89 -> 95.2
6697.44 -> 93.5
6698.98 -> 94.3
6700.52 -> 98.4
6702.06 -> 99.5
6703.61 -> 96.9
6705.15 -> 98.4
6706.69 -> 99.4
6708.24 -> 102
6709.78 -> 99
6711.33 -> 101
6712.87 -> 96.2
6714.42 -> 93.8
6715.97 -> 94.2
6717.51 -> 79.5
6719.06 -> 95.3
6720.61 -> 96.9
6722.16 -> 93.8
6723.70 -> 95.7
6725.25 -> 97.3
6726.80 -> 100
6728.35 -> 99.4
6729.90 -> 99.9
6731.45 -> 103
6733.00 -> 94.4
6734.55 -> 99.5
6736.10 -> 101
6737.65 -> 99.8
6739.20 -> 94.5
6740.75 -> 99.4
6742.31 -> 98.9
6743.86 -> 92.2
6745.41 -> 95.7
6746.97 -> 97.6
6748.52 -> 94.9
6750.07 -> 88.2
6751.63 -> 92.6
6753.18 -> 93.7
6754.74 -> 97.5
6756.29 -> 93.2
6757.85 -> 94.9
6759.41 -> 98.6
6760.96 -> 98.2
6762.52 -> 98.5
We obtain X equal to 101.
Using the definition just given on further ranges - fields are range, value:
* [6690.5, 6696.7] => 99.8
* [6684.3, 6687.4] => 100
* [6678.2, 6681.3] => 96.3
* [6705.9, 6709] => 101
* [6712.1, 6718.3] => 90.9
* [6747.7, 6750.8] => 91.9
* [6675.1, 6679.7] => 96.1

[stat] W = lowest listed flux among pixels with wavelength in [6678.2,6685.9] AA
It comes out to 93.2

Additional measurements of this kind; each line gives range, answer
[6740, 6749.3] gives 92.2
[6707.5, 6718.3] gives 79.5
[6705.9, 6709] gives 99.4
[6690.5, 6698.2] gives 93.5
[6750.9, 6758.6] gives 92.6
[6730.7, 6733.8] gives 94.4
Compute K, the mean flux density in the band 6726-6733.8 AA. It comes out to 99.3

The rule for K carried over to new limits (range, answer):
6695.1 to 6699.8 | 94.4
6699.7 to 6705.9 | 98.3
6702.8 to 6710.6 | 99.1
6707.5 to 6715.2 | 98.4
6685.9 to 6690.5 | 101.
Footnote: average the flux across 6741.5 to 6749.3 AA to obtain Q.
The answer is 95.9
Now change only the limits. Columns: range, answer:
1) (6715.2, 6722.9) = 91.9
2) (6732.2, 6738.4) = 98.7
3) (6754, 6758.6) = 95.2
